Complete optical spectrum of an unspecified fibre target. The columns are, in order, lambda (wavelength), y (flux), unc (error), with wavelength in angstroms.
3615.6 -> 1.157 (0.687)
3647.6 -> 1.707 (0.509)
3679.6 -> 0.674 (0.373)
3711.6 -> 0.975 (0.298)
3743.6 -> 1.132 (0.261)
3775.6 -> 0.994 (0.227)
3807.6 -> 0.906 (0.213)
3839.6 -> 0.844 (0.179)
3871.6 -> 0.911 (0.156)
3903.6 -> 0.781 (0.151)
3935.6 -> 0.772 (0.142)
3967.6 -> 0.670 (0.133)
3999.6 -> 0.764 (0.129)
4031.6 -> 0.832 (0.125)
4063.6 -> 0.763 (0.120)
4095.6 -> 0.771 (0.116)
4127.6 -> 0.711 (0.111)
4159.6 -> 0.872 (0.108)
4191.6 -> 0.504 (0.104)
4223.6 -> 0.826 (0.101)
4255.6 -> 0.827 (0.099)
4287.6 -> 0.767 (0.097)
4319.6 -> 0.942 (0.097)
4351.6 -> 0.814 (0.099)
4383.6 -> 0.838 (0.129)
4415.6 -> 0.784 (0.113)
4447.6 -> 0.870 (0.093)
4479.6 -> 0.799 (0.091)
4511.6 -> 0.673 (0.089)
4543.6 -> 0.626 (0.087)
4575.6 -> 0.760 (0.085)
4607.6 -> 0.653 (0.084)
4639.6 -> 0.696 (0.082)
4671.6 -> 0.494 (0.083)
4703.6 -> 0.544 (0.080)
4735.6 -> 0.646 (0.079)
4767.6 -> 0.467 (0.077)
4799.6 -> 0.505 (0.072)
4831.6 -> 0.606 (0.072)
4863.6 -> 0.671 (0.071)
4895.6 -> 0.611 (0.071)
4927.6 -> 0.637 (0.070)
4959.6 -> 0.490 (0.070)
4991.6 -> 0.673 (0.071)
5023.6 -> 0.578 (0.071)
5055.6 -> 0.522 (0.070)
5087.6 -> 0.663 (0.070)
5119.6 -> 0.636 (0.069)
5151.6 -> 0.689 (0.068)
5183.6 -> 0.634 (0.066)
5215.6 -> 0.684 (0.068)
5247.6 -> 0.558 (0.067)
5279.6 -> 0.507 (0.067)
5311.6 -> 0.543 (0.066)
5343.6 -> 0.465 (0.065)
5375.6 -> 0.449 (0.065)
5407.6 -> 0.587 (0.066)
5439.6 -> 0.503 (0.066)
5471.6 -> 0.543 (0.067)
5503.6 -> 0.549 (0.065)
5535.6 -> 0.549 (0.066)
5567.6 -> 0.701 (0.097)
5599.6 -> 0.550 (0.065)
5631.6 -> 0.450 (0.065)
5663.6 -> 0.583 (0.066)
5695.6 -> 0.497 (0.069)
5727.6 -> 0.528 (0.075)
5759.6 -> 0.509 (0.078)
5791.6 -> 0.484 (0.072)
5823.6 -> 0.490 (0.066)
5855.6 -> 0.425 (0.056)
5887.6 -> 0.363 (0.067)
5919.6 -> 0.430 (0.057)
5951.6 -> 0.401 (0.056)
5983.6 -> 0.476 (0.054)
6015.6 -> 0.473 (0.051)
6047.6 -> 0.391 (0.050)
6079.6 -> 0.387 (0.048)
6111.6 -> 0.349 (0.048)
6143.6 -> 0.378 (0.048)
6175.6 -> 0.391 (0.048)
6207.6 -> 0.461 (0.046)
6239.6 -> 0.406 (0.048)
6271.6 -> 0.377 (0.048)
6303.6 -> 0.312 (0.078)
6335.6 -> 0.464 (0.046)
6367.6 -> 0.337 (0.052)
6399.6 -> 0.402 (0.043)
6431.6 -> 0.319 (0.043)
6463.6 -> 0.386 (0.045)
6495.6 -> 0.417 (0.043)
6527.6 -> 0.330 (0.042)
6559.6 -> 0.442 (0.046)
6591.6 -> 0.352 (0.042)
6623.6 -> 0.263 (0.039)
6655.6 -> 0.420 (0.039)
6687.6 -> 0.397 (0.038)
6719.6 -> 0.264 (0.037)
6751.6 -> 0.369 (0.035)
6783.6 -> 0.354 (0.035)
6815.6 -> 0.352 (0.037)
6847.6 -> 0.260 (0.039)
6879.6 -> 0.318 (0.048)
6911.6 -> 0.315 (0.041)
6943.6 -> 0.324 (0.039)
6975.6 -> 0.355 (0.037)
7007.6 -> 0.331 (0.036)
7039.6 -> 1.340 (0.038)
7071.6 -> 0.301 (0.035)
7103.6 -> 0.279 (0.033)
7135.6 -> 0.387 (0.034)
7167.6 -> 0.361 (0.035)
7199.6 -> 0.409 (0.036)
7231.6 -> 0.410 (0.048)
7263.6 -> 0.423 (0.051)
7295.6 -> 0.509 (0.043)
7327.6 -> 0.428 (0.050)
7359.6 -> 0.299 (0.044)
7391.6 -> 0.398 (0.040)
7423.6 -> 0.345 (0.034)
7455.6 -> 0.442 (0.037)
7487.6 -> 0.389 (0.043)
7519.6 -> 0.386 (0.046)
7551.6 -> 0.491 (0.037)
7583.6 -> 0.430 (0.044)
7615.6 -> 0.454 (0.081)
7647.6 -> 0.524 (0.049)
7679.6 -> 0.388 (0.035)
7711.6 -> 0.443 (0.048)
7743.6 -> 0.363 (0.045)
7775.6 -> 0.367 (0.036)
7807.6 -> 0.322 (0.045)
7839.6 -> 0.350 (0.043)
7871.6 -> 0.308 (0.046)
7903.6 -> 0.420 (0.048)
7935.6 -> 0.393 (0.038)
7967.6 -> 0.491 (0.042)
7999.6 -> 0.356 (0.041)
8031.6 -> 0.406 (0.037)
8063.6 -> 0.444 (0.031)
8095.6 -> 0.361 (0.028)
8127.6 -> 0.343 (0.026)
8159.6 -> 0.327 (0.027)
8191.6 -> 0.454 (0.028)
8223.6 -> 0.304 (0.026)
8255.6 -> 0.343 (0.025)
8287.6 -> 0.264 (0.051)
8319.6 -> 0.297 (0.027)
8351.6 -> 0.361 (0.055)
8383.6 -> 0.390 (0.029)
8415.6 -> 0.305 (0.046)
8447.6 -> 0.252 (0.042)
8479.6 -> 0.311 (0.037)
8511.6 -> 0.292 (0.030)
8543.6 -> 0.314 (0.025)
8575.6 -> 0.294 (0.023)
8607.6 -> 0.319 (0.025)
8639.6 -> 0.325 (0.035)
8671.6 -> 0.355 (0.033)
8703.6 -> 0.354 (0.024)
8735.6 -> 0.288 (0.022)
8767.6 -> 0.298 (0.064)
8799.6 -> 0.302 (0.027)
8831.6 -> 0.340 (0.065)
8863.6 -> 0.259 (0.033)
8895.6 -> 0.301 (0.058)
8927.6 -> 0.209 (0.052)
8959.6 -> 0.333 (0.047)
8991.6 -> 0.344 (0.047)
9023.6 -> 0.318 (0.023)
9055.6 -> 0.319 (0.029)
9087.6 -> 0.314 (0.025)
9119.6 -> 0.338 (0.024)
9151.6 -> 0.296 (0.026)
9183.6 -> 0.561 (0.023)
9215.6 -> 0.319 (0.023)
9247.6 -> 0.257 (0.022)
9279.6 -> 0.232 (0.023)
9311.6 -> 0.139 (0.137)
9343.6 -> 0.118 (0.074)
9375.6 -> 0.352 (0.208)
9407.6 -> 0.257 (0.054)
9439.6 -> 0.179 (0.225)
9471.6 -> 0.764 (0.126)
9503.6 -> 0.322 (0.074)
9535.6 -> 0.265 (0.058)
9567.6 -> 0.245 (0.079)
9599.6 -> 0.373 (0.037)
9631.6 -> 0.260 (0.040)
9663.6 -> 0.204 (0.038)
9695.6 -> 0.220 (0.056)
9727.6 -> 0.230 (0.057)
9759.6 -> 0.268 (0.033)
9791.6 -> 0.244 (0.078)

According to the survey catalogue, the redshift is 0.89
